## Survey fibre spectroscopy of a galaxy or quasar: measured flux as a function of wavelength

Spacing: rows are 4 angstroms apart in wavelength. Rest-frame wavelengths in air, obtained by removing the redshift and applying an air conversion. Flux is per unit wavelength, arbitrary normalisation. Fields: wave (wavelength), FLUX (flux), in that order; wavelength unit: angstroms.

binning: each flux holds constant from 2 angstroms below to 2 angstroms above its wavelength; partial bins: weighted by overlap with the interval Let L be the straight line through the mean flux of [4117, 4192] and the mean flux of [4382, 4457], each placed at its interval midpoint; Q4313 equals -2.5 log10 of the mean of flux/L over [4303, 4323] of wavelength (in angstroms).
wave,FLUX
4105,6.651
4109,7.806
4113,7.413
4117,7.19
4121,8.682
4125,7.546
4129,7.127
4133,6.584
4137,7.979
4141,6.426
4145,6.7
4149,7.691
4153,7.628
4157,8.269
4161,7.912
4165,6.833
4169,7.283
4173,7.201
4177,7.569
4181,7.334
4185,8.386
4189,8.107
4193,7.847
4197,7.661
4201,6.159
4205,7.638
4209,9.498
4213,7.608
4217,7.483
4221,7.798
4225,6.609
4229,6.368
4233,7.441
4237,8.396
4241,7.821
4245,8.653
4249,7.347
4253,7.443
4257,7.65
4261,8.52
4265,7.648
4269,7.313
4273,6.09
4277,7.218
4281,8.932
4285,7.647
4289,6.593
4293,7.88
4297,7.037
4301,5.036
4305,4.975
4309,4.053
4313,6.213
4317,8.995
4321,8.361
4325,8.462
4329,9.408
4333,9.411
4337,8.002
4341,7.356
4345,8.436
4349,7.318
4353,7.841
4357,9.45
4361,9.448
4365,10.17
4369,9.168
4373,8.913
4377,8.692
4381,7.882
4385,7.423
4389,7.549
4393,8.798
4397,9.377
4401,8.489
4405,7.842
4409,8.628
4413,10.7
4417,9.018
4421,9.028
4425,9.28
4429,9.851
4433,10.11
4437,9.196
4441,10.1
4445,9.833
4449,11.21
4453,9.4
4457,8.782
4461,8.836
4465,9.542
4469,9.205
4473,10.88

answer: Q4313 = 0.29 mag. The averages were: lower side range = 7.51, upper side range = 9.18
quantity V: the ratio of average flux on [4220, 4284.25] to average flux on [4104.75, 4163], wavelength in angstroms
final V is 1.0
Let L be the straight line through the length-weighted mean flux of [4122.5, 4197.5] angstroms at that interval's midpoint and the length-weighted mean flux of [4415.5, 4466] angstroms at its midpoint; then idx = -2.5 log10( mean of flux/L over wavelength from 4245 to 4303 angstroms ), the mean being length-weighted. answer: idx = 0.133 mag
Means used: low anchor 7.48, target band 7.36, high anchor 9.56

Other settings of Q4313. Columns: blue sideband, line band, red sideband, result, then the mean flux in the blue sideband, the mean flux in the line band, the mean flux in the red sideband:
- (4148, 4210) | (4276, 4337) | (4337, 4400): 0.12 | 7.66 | 7.37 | 8.5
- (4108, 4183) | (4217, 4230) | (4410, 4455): 0.14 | 7.43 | 7.05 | 9.77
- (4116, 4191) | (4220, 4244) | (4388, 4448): 0.08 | 7.5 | 7.44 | 9.25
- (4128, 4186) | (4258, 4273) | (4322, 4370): 0.08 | 7.38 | 7.58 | 8.69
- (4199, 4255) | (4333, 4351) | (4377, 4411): 0.01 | 7.59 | 7.96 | 8.27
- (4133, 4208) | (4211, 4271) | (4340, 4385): 0.04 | 7.48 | 7.61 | 8.58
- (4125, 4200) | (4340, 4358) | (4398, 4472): 0.10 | 7.46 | 8.04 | 9.41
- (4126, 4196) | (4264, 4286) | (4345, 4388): 0.09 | 7.47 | 7.46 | 8.6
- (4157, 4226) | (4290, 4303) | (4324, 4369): 0.25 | 7.62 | 6.65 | 8.69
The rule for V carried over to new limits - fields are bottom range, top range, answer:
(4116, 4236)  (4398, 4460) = 1.26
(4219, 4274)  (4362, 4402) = 1.15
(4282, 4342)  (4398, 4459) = 1.29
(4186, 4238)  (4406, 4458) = 1.27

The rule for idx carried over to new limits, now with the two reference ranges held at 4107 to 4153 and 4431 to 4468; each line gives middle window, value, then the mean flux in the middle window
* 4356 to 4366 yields -0.07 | 9.67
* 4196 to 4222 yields 0.04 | 7.69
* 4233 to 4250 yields 0.02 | 8.02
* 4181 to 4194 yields -0.03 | 8.01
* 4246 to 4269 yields 0.08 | 7.73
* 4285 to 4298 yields 0.18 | 7.25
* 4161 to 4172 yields 0.06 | 7.23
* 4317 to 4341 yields 0.02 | 8.64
